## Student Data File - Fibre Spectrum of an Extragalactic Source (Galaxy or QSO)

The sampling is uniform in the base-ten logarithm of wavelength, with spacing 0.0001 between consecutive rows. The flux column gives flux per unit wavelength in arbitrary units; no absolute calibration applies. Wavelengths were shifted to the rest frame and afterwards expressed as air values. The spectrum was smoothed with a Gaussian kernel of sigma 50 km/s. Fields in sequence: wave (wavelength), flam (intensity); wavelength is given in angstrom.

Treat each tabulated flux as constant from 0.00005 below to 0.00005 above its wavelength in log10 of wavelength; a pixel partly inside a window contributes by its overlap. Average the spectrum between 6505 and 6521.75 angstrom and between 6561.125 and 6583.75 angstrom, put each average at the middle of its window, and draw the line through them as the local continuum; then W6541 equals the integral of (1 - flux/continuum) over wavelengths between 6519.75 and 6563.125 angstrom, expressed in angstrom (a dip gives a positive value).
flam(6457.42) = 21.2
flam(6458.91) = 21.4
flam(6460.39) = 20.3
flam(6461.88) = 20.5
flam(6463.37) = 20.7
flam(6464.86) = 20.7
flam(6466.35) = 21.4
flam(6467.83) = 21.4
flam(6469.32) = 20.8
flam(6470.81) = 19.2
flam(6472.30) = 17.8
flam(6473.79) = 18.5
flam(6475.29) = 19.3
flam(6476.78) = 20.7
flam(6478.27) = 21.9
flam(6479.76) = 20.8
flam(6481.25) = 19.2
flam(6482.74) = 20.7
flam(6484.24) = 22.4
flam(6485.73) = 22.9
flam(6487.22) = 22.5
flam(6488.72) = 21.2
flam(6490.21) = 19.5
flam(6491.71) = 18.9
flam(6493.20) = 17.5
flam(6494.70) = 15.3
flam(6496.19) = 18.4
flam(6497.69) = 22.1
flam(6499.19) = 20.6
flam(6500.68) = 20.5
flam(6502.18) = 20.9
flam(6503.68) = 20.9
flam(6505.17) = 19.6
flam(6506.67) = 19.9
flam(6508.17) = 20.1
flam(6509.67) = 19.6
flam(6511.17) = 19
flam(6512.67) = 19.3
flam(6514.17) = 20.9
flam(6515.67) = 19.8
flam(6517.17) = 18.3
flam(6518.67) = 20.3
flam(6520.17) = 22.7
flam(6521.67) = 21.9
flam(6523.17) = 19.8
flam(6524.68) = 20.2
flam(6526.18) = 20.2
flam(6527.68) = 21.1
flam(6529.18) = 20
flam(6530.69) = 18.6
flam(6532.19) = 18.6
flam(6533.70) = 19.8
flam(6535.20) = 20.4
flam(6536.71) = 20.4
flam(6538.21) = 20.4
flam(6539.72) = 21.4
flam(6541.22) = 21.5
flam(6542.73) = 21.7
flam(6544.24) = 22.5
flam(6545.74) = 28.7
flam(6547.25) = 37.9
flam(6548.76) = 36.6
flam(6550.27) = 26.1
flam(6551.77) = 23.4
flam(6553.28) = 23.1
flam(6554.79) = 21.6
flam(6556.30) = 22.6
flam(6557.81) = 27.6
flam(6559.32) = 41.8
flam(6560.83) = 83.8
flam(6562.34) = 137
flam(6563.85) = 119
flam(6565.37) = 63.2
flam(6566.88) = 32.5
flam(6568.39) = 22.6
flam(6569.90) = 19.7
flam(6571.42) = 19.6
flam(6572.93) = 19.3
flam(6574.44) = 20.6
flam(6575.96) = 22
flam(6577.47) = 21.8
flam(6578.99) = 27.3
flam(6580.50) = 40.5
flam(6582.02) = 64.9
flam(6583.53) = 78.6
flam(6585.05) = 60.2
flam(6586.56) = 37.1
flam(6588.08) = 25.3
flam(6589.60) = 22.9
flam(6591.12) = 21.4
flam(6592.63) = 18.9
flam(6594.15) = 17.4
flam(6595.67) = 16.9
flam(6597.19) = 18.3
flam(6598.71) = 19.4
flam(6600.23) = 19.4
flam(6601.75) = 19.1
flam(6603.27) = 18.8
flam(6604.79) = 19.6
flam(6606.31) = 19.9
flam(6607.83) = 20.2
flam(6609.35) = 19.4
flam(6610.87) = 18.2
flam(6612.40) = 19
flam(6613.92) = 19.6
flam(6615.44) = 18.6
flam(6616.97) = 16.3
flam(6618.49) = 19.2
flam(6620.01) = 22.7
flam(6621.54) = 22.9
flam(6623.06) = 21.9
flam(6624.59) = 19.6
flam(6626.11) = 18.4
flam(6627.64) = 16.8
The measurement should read 5.6 angstrom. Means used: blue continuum 20.1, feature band 29.8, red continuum 47.2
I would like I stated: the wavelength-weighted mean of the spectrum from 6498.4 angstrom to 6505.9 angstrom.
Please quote 20.5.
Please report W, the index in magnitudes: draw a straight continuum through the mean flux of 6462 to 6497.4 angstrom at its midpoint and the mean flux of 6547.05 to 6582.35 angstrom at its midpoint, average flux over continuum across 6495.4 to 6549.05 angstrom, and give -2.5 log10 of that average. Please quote 0.370 mag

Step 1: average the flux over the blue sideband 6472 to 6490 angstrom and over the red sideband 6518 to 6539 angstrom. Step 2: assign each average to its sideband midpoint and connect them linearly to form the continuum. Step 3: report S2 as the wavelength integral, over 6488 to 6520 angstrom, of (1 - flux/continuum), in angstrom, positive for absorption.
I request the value 1.3 angstrom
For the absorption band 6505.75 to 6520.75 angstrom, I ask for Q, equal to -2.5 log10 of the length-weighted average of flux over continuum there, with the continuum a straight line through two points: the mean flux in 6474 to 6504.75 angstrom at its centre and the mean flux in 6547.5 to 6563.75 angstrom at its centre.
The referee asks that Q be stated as 0.44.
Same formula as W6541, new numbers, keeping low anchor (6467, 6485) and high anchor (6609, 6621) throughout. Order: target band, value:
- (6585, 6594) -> -3.9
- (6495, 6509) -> -0.1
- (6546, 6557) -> -4.3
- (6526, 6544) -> -0.6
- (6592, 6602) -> 0.4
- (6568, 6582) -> -4.6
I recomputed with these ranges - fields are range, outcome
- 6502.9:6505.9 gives 20.3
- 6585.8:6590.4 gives 28.4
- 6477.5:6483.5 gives 20.7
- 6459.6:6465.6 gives 20.6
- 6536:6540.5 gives 20.8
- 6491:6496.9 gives 17.5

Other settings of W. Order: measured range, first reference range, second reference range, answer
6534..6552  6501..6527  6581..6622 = -0.13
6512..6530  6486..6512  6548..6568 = 0.45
